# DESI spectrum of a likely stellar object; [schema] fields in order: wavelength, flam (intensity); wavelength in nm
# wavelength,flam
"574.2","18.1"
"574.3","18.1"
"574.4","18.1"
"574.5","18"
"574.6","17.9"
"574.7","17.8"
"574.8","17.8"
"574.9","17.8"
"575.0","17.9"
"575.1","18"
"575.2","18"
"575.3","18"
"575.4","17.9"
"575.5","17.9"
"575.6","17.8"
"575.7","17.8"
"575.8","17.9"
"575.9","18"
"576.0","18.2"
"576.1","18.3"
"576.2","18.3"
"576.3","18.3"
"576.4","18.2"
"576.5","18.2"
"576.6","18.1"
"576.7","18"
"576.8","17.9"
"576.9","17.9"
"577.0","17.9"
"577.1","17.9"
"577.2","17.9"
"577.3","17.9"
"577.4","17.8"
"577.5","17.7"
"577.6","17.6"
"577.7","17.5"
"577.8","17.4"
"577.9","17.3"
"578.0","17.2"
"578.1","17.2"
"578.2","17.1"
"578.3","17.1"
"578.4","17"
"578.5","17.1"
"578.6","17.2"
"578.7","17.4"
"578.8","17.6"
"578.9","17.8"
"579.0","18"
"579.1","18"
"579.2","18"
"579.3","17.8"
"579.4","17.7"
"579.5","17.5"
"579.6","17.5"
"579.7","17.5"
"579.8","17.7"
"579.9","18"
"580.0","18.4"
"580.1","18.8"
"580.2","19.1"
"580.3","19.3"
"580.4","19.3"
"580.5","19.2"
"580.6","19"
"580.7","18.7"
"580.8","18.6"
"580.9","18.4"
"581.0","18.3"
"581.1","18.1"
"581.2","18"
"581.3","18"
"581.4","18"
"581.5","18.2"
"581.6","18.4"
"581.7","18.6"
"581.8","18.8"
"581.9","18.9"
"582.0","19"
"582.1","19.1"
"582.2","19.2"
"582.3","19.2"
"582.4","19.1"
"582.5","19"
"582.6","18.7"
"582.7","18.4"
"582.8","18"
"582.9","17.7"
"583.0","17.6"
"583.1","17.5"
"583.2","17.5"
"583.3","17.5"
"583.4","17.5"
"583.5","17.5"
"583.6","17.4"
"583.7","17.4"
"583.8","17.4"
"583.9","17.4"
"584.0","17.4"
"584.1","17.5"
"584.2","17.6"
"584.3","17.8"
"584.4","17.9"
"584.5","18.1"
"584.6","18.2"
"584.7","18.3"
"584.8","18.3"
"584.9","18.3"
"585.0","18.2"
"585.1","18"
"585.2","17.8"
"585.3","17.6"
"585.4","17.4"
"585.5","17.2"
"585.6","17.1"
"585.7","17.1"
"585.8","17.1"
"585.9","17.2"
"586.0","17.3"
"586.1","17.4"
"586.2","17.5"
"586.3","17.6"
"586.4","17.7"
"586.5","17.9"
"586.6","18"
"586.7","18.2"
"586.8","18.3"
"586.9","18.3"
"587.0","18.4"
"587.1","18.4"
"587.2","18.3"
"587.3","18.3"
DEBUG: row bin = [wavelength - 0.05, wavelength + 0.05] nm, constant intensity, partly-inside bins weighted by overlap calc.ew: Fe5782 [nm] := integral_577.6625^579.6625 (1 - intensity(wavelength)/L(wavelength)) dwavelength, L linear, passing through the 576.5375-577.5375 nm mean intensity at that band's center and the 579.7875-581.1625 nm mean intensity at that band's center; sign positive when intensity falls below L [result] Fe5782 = 0.087 nm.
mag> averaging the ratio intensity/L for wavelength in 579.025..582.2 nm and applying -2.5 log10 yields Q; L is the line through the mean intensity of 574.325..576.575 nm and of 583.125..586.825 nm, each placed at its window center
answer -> -0.035 mag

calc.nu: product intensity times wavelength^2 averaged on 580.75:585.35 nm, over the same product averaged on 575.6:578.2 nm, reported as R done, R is 1.0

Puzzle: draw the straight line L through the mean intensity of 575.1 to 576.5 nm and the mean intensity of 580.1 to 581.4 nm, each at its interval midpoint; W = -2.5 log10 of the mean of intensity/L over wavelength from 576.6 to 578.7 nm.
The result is 0.044 mag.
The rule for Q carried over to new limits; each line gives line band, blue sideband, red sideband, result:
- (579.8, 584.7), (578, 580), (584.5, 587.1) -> -0.036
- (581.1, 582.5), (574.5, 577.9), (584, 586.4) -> -0.053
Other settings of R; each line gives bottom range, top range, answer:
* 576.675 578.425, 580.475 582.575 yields 1.08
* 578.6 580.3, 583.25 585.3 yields 1.01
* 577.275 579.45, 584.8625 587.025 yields 1.04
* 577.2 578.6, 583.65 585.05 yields 1.05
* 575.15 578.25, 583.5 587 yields 1.02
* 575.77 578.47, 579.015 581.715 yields 1.04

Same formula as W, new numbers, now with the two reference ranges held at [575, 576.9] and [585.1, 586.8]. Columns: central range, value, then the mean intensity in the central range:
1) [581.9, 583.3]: -0.04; 18.4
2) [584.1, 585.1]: -0.03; 18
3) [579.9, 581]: -0.06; 18.8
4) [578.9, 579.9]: 0.01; 17.8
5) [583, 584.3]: 0.01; 17.5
